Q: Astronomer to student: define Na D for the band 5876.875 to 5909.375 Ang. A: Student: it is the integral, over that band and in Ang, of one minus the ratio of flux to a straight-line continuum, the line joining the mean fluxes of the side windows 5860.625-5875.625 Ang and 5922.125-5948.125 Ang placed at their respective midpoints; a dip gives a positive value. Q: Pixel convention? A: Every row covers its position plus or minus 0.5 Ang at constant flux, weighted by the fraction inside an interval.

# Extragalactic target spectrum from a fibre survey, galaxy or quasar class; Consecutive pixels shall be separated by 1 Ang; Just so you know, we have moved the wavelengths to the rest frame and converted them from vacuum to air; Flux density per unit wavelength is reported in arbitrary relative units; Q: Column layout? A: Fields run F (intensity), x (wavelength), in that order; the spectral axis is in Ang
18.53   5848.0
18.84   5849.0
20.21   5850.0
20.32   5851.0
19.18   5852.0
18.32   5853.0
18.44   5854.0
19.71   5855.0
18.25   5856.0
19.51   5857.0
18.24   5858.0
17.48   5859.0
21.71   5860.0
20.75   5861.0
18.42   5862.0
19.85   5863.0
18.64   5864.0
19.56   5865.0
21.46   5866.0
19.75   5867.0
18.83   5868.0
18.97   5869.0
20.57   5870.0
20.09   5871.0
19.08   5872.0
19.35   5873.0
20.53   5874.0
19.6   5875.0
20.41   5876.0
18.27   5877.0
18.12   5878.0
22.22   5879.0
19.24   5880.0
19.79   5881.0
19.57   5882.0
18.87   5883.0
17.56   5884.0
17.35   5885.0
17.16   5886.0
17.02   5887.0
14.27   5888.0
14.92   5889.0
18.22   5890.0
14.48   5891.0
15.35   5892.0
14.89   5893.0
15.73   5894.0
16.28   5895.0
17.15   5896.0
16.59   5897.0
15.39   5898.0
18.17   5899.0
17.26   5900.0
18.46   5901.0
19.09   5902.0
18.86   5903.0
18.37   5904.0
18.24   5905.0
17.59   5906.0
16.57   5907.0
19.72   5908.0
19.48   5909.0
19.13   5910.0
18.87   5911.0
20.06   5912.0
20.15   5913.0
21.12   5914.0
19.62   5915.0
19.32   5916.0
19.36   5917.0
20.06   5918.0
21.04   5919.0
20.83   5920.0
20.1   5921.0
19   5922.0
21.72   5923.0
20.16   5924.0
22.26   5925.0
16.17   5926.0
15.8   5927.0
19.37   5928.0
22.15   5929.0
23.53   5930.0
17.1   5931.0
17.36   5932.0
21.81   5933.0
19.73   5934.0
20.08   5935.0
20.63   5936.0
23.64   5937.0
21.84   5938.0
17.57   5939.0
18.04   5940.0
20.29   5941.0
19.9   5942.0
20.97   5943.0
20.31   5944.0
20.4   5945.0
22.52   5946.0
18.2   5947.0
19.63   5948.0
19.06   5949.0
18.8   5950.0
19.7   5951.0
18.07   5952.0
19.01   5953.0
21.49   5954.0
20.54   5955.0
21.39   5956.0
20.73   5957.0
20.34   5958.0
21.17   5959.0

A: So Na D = 3.7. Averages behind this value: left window 19.7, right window 20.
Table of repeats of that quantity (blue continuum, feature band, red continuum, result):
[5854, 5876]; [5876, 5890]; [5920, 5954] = 1.1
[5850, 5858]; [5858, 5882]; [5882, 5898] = -2.3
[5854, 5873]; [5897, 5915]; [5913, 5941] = 1.1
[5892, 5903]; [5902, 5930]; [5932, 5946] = -1.6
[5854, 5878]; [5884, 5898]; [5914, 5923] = 2.6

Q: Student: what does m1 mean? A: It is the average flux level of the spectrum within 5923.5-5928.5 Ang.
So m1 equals 18.8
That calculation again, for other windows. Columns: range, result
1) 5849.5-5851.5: 20.3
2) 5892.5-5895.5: 15.6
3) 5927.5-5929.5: 20.8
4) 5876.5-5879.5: 19.5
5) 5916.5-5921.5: 20.3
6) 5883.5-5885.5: 17.5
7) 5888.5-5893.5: 15.6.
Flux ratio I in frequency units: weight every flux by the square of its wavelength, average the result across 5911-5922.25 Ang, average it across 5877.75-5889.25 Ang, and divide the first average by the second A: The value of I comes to 1.12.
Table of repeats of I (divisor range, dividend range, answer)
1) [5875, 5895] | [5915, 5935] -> 1.14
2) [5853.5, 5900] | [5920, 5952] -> 1.11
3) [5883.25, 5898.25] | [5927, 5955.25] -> 1.25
